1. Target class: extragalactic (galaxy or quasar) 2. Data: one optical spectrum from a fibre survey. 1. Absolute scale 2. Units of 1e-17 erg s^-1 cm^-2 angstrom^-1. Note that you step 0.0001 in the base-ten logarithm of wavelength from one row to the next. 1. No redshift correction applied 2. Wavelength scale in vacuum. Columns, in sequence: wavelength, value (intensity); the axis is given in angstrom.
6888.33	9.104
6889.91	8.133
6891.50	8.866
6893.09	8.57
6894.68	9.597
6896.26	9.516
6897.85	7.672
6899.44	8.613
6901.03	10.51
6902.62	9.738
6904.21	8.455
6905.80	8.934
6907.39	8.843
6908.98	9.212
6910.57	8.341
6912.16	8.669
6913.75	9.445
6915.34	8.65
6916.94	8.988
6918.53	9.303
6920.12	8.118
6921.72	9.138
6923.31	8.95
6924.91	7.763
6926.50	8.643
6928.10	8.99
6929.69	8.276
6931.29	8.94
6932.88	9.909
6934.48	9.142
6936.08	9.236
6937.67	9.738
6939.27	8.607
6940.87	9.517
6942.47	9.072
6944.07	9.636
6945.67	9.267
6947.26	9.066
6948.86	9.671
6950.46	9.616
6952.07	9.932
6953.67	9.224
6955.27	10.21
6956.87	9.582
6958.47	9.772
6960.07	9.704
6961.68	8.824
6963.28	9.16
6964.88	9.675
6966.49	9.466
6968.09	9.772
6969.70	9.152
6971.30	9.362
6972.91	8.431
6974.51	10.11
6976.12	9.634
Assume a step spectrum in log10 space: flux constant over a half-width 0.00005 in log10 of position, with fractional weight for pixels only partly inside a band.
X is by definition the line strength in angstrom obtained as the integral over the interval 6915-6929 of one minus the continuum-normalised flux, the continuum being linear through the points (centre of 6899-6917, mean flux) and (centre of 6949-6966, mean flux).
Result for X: 0.7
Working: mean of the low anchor 9.04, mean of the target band 8.72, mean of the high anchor 9.57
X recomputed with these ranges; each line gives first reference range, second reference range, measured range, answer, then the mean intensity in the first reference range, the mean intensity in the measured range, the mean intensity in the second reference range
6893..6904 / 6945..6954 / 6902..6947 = 1.7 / 9.17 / 8.98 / 9.48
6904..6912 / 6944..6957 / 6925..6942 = 0.4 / 8.78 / 9.04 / 9.58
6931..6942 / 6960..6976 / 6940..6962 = -0.4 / 9.31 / 9.52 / 9.36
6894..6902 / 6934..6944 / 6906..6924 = 0.7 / 9.19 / 8.88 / 9.25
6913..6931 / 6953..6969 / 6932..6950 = -0.4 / 8.75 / 9.36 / 9.54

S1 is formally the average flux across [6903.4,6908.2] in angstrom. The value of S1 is 8.75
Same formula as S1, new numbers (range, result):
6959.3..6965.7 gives 9.33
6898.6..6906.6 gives 9.24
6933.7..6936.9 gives 9.21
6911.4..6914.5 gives 9.06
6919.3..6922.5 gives 8.62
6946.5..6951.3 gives 9.44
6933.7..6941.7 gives 9.25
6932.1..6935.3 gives 9.5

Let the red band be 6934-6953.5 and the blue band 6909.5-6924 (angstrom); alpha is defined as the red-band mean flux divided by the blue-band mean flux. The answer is 1.1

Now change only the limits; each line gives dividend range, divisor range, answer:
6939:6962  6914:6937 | 1.07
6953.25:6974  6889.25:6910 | 1.05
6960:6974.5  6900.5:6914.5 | 1.02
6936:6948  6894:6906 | 1.02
